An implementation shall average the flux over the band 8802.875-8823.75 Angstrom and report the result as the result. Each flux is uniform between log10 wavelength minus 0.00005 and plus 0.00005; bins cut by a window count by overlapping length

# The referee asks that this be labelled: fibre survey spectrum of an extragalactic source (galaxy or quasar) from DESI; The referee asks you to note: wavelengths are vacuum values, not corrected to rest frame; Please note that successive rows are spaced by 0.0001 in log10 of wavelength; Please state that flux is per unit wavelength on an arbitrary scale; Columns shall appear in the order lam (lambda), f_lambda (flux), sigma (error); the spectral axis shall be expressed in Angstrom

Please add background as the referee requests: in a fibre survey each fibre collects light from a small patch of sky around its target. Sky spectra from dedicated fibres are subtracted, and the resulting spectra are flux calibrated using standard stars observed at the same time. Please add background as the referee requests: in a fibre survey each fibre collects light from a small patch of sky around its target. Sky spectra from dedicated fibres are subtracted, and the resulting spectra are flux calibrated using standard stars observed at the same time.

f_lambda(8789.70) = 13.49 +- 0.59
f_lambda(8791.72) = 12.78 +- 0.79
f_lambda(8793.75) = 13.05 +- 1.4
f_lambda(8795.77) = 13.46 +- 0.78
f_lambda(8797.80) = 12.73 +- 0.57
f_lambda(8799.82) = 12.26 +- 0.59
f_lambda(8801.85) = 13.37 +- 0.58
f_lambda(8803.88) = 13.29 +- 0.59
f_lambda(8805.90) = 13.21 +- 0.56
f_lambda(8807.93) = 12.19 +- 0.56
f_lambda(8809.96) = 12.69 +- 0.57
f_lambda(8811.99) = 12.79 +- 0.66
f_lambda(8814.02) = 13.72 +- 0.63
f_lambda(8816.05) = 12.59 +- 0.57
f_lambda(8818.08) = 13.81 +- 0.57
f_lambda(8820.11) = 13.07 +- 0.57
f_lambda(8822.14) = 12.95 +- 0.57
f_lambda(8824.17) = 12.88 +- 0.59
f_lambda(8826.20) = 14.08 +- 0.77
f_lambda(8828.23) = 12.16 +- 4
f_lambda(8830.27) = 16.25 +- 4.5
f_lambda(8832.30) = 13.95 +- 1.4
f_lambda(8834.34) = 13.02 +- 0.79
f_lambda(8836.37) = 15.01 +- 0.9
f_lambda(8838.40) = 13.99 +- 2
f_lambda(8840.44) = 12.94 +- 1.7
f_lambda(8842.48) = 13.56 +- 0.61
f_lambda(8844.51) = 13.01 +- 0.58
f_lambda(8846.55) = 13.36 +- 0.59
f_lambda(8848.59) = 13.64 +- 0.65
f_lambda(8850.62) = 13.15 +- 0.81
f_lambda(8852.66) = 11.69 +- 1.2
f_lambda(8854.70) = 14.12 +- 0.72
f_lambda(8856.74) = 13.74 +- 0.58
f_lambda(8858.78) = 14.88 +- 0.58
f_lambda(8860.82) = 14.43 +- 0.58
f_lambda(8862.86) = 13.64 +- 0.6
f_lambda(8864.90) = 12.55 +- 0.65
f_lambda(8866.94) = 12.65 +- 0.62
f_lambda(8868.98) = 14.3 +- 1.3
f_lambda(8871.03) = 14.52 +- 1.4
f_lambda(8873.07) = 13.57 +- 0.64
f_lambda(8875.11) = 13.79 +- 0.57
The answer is 13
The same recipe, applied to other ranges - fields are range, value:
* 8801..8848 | 13.4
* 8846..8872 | 13.6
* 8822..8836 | 13.7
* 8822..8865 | 13.6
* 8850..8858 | 13.2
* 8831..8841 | 13.9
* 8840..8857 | 13.2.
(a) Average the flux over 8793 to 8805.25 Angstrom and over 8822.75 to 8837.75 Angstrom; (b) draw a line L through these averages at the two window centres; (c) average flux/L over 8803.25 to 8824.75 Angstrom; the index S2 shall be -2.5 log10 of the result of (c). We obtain 0.03 mag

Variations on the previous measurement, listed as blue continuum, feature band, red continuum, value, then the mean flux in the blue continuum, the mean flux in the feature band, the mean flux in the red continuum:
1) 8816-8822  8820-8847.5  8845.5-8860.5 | -0.02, 13.2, 13.6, 13.6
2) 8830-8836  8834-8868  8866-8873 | 0.04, 14.2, 13.5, 13.8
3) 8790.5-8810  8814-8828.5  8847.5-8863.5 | 0.00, 12.9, 13.2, 13.7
